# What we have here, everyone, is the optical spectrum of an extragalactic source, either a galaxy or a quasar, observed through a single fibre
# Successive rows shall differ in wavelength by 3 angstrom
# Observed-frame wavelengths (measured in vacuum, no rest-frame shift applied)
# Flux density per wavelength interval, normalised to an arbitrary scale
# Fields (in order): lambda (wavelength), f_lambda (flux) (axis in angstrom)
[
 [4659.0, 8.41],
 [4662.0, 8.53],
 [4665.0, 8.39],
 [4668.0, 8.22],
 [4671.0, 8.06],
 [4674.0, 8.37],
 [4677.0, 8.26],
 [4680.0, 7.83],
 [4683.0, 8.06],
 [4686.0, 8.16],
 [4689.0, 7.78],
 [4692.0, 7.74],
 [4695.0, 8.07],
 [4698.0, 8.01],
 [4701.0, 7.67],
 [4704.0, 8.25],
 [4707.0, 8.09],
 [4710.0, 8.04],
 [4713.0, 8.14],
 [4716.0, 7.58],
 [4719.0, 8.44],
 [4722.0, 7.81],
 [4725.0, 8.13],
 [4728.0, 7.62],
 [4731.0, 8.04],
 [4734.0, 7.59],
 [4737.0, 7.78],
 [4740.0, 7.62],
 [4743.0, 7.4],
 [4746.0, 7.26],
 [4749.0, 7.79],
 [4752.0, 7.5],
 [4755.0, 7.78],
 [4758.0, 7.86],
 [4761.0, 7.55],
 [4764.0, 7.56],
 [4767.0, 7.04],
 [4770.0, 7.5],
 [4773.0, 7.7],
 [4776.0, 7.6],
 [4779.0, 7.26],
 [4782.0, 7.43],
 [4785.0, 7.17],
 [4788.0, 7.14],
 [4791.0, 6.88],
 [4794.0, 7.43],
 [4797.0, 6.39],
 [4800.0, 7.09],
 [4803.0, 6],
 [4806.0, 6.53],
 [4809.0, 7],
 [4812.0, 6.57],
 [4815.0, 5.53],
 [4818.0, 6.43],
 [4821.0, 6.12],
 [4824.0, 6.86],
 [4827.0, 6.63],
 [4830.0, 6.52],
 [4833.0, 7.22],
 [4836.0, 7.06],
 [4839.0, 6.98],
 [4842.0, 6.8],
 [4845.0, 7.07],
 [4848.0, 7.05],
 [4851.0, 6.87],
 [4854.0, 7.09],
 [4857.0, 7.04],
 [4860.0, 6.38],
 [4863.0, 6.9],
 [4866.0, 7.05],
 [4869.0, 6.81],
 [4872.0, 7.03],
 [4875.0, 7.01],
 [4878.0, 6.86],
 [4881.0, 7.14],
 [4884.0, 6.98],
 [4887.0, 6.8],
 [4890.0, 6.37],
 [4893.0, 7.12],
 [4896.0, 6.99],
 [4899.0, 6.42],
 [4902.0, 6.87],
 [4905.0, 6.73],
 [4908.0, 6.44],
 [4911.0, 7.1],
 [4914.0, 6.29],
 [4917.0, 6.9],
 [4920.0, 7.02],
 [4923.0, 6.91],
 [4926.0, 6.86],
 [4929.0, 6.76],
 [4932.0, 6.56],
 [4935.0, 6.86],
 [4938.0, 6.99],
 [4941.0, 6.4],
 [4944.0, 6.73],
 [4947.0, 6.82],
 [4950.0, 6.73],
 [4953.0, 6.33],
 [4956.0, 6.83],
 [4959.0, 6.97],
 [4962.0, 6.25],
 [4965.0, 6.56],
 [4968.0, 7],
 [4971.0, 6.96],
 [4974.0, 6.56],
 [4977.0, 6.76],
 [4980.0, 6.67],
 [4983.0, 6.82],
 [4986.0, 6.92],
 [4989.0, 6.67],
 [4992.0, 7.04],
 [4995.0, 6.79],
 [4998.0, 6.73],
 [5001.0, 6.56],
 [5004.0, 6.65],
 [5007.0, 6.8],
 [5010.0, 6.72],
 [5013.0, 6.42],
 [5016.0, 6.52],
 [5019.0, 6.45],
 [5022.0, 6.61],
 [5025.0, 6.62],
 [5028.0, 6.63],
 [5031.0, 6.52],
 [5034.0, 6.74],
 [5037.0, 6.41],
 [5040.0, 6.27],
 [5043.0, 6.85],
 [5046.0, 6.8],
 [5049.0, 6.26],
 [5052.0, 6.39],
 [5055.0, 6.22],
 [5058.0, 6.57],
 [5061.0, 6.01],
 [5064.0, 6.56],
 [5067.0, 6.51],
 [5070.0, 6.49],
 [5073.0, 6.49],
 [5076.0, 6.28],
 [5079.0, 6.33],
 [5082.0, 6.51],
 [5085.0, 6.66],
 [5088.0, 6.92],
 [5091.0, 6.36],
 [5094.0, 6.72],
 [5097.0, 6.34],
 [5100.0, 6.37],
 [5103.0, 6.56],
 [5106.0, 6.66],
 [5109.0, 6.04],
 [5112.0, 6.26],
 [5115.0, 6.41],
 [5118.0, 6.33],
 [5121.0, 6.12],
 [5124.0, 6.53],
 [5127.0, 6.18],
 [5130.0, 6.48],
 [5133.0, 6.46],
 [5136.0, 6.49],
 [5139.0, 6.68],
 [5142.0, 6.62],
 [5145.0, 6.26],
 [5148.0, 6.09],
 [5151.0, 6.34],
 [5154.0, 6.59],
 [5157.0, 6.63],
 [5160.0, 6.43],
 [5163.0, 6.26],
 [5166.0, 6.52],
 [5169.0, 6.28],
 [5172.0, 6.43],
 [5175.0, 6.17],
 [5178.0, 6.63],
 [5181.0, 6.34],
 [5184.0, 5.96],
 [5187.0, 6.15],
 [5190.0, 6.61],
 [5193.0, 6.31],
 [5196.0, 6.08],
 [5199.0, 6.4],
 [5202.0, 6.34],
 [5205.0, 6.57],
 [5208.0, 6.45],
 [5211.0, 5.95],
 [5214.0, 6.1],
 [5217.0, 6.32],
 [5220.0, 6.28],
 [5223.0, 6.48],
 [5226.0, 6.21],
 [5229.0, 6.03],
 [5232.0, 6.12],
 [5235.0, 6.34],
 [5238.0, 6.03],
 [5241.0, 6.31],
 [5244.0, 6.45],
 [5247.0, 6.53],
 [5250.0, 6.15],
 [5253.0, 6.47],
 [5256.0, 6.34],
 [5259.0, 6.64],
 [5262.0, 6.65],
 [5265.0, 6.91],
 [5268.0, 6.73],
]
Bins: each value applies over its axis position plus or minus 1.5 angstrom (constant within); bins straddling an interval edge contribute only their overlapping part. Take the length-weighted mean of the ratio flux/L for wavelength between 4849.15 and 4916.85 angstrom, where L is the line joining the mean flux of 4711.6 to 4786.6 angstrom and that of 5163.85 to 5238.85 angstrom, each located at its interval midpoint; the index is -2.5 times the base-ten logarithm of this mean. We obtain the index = 0.06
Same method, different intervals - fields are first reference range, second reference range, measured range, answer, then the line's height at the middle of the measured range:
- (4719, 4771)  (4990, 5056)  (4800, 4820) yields 0.16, 7.41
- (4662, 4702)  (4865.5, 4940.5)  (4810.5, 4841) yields 0.10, 7.26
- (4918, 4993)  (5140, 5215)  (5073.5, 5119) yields 0.01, 6.5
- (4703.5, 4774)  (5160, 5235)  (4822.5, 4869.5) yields 0.08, 7.41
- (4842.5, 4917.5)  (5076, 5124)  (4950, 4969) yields 0.01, 6.7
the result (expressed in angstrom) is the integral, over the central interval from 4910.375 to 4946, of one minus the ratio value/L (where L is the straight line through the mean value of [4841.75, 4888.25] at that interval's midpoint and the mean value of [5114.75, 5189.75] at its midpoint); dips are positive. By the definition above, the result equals 0.20 angstrom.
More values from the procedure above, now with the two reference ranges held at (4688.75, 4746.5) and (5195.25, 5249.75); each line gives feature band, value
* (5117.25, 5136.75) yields 0.6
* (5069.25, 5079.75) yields 0.5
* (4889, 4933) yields 3.0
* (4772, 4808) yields 2.8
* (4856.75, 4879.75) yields 1.6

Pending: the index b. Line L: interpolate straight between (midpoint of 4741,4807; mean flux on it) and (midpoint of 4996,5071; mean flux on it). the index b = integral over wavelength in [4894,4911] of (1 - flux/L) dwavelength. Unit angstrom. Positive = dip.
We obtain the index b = 0.4 angstrom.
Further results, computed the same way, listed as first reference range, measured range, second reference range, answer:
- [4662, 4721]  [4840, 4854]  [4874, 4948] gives 0.4 angstrom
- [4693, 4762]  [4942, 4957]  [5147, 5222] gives 0.9 angstrom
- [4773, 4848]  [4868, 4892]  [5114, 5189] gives -0.5 angstrom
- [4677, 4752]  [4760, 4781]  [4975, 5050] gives 0.5 angstrom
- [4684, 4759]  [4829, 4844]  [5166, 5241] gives 1.1 angstrom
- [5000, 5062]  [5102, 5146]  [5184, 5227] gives 0.0 angstrom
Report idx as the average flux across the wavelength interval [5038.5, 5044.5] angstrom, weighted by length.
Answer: 6.56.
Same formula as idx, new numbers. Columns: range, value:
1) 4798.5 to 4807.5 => 6.54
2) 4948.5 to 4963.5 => 6.62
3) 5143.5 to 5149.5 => 6.17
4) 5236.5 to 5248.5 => 6.33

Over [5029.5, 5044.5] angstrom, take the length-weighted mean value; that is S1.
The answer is 6.56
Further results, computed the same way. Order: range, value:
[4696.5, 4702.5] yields 7.84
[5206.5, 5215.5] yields 6.17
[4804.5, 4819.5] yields 6.41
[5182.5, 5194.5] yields 6.26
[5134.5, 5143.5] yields 6.6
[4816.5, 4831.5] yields 6.51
